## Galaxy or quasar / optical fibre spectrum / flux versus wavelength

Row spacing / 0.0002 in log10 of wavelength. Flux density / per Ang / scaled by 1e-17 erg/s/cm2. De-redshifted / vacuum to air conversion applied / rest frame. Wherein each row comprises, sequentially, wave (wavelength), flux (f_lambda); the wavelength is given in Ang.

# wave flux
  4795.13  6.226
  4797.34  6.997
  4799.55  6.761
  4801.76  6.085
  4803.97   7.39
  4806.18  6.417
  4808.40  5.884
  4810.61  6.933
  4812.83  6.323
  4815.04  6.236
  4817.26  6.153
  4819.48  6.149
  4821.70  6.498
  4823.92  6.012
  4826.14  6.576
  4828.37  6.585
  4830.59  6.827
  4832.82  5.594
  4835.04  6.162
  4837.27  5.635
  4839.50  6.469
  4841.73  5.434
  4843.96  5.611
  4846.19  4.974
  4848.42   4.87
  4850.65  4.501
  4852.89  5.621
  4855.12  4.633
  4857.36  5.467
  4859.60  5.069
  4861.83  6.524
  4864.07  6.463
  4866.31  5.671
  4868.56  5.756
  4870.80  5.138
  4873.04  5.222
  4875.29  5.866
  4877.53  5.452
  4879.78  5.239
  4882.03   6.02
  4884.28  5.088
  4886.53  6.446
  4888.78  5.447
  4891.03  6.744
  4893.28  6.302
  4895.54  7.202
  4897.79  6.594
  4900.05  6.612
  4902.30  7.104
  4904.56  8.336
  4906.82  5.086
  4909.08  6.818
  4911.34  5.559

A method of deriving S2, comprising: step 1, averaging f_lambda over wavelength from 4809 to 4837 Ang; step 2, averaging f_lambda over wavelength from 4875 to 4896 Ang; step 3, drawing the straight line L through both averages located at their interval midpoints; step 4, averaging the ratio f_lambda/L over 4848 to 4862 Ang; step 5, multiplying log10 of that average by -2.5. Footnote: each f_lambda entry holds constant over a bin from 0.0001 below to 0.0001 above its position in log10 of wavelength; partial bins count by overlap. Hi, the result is 0.18 mag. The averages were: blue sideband 6.31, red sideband 5.95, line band 5.17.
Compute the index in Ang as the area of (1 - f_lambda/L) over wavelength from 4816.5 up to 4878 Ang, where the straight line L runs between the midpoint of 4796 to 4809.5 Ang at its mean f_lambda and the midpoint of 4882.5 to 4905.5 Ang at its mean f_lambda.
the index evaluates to 7.7 Ang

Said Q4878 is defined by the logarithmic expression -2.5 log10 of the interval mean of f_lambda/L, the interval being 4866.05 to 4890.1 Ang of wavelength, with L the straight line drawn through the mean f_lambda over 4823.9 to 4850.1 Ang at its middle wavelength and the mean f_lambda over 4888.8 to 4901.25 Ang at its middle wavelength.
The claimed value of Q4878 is 0.14 mag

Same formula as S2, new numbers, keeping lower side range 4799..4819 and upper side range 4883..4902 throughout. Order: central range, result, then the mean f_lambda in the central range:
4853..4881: 0.15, 5.55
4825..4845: 0.05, 6.1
